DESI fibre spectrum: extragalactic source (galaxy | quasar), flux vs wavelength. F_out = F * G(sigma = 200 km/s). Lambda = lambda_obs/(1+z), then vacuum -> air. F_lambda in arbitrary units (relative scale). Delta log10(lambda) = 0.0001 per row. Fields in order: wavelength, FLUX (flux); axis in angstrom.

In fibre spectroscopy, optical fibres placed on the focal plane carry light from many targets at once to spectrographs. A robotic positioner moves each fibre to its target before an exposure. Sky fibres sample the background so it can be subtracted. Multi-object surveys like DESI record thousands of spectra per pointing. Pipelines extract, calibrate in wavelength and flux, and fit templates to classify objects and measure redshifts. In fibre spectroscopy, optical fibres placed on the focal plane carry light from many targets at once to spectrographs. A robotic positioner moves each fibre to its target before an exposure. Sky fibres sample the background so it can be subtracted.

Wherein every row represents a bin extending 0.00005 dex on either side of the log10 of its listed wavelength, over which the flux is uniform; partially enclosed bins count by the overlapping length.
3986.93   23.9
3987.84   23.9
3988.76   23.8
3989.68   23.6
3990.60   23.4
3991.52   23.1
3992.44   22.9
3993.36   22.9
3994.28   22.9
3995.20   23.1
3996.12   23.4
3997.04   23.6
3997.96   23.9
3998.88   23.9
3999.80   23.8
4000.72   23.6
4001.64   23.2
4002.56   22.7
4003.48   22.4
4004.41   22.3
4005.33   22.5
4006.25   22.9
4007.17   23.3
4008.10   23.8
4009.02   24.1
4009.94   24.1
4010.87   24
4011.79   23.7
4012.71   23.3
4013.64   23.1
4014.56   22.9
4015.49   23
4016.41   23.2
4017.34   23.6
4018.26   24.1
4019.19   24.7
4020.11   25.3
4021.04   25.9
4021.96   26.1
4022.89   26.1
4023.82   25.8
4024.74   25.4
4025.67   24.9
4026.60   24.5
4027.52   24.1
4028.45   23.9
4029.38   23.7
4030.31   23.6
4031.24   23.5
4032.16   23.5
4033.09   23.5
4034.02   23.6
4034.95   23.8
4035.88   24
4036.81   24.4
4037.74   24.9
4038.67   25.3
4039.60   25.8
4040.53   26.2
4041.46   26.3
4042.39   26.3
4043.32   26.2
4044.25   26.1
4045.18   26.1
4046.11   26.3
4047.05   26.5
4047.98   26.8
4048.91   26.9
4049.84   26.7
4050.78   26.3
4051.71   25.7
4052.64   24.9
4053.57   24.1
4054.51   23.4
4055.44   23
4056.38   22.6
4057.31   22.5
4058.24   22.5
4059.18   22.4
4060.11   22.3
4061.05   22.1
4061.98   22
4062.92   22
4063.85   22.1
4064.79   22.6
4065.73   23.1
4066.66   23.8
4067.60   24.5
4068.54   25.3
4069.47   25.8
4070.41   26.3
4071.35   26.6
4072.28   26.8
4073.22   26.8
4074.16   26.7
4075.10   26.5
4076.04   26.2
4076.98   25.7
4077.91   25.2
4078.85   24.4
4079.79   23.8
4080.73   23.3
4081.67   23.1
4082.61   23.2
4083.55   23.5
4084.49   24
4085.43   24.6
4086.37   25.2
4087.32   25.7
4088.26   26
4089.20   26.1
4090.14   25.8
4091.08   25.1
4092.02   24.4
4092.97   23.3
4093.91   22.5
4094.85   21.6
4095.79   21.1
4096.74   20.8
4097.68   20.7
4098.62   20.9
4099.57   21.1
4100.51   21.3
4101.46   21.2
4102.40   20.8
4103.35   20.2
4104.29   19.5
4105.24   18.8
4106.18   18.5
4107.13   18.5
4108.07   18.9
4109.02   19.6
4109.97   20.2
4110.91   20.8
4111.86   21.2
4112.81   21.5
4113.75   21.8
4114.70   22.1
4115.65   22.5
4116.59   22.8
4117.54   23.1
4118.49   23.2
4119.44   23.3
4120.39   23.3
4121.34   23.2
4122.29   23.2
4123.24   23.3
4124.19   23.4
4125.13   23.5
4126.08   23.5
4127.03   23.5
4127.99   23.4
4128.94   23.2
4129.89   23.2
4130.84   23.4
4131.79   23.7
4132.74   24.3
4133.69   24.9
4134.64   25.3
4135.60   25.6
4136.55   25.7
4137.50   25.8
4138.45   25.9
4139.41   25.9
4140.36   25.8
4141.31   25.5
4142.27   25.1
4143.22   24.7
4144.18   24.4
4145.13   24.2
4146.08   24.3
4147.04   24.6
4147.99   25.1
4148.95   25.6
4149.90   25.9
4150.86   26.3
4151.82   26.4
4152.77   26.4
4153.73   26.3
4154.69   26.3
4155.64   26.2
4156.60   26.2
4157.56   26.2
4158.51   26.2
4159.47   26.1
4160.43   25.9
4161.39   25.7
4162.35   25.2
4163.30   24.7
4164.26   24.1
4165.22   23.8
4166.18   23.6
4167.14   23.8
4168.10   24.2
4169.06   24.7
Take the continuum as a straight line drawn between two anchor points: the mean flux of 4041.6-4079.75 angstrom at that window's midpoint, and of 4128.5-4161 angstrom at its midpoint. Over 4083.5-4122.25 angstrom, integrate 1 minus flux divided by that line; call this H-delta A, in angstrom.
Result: 4.5 angstrom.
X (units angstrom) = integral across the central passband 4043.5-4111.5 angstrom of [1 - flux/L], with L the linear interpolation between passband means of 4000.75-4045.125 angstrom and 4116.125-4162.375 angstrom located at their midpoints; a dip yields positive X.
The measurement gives 2.7 angstrom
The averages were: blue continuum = 24.3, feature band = 23.5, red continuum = 24.8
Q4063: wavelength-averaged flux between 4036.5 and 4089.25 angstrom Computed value 24.8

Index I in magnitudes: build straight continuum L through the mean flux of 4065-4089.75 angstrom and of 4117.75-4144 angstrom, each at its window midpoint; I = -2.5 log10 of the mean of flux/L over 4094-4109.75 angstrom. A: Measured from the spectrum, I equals 0.21 mag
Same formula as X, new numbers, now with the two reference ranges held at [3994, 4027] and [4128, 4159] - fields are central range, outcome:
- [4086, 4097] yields 0.31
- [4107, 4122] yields 1.94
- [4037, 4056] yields -1.11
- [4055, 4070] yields 0.83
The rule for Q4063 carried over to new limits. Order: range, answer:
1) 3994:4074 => 24.3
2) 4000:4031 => 23.9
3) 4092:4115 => 20.8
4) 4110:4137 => 23.2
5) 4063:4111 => 23.2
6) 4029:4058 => 24.9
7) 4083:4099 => 23.6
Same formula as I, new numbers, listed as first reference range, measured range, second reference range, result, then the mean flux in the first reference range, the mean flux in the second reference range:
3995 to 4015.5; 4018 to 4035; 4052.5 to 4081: -0.04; 23.3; 24.2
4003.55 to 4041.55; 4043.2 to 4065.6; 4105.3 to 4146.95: -0.01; 24.2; 23.2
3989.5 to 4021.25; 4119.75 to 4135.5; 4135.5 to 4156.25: 0.07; 23.5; 25.6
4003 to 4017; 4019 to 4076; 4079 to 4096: -0.05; 23.2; 24.1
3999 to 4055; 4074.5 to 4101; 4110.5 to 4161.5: 0.03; 24.5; 24.4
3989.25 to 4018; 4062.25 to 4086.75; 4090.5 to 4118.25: -0.13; 23.3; 21.2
